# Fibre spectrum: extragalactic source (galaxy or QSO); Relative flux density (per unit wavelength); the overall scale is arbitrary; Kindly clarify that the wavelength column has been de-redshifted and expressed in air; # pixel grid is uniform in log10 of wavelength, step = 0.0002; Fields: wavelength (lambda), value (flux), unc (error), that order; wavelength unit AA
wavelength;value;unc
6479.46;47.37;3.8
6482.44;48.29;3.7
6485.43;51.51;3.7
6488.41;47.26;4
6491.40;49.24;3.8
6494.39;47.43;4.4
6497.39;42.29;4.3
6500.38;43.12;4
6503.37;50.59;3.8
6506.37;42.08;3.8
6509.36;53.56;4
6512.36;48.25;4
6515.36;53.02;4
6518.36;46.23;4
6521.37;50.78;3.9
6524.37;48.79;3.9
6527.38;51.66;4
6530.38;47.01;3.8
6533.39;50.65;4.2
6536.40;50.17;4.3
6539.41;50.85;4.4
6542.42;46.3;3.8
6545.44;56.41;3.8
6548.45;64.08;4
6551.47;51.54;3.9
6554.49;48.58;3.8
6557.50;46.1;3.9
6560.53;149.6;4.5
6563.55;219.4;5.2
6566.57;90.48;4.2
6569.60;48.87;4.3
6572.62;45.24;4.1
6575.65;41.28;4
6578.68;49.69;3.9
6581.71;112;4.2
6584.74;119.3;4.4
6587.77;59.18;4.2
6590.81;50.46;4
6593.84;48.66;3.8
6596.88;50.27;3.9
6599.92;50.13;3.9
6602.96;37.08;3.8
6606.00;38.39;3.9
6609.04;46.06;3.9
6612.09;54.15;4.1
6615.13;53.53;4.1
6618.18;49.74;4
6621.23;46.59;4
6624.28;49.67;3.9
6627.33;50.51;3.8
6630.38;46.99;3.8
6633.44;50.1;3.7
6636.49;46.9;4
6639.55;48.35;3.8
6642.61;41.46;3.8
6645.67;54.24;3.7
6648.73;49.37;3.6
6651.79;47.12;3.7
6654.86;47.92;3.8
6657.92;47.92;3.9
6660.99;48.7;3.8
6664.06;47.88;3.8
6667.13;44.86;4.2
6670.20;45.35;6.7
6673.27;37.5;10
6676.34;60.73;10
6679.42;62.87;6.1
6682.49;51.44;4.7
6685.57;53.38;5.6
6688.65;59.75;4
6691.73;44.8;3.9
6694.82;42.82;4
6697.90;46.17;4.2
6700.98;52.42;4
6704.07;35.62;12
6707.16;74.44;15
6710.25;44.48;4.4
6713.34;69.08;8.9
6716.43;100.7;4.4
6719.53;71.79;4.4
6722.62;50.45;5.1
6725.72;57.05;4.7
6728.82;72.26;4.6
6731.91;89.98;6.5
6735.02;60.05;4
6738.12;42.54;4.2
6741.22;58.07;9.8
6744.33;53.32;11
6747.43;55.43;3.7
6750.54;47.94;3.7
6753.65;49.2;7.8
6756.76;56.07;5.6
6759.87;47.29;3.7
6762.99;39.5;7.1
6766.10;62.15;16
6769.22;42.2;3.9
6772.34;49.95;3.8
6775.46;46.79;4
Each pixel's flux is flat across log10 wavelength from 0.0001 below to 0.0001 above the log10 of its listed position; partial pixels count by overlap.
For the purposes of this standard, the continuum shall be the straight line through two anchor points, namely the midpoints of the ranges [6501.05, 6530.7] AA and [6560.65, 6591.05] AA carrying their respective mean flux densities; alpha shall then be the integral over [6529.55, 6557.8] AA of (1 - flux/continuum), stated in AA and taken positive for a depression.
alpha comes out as 6.5 AA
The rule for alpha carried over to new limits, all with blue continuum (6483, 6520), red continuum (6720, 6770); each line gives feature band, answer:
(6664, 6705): 3.5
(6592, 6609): 2.0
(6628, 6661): 2.8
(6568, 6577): 0.8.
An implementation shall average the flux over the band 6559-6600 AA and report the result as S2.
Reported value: 82.1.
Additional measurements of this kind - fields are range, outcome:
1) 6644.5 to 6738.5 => 55.5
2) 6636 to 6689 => 49.6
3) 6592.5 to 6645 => 47.7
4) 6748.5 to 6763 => 49.1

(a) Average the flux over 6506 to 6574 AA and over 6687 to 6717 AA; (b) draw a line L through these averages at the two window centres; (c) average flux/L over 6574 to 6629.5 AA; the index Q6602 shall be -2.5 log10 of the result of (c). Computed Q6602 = 0.09 mag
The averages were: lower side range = 63.9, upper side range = 55.6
